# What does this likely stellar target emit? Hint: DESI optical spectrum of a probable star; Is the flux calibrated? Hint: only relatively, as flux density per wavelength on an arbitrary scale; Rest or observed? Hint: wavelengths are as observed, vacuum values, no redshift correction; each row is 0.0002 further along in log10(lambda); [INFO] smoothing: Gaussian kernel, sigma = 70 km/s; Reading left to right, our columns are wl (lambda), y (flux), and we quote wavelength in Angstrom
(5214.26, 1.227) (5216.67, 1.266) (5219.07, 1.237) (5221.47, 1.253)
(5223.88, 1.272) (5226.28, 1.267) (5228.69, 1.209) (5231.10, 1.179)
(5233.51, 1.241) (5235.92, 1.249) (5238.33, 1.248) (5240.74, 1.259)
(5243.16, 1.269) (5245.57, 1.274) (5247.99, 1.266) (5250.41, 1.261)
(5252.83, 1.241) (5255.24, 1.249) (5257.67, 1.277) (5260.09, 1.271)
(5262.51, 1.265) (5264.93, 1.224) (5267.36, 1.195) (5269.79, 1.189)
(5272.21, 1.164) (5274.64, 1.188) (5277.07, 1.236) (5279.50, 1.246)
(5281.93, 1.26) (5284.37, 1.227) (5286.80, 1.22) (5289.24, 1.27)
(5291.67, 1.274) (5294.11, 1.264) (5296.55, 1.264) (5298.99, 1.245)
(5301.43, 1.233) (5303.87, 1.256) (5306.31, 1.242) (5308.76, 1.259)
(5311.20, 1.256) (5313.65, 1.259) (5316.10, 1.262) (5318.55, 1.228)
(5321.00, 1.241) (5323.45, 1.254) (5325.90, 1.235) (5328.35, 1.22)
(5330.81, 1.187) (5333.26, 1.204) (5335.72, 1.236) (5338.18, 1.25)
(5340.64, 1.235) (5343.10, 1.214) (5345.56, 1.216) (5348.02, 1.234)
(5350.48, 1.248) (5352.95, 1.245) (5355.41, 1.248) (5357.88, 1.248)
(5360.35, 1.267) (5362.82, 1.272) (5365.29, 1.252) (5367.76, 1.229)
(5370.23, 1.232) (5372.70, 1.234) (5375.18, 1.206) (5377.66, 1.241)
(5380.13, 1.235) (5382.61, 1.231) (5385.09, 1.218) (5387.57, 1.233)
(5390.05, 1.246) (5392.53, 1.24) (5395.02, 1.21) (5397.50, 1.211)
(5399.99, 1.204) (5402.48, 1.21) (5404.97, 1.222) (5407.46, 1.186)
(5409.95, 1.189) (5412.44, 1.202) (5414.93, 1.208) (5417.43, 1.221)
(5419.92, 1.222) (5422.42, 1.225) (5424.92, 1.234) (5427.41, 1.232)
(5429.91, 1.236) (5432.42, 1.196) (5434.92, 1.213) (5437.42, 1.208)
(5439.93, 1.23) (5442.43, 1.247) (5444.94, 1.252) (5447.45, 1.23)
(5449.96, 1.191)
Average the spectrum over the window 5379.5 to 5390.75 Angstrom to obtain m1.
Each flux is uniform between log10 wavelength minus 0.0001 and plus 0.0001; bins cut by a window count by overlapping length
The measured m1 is 1.23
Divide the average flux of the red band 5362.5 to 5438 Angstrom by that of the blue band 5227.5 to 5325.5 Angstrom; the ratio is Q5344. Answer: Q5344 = 0.98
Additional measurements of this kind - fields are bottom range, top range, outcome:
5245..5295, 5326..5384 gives 0.99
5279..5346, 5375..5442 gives 0.98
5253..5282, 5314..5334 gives 1.00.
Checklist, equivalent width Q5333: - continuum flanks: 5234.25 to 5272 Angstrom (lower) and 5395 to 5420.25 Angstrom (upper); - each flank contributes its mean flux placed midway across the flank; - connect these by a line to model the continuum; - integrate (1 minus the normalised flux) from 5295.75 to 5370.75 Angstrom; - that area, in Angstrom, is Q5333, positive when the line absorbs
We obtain -0.90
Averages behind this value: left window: 1.25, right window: 1.21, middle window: 1.24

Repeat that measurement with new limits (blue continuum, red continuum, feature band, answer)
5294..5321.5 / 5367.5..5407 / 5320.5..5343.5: 0.3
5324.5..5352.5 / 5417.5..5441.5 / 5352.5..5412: -0.2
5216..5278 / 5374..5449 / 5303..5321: -0.3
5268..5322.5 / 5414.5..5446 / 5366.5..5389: 0.0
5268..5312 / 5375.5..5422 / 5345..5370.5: -0.4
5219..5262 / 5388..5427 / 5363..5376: -0.1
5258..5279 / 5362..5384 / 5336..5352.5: 0.0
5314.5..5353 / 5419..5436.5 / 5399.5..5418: 0.3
